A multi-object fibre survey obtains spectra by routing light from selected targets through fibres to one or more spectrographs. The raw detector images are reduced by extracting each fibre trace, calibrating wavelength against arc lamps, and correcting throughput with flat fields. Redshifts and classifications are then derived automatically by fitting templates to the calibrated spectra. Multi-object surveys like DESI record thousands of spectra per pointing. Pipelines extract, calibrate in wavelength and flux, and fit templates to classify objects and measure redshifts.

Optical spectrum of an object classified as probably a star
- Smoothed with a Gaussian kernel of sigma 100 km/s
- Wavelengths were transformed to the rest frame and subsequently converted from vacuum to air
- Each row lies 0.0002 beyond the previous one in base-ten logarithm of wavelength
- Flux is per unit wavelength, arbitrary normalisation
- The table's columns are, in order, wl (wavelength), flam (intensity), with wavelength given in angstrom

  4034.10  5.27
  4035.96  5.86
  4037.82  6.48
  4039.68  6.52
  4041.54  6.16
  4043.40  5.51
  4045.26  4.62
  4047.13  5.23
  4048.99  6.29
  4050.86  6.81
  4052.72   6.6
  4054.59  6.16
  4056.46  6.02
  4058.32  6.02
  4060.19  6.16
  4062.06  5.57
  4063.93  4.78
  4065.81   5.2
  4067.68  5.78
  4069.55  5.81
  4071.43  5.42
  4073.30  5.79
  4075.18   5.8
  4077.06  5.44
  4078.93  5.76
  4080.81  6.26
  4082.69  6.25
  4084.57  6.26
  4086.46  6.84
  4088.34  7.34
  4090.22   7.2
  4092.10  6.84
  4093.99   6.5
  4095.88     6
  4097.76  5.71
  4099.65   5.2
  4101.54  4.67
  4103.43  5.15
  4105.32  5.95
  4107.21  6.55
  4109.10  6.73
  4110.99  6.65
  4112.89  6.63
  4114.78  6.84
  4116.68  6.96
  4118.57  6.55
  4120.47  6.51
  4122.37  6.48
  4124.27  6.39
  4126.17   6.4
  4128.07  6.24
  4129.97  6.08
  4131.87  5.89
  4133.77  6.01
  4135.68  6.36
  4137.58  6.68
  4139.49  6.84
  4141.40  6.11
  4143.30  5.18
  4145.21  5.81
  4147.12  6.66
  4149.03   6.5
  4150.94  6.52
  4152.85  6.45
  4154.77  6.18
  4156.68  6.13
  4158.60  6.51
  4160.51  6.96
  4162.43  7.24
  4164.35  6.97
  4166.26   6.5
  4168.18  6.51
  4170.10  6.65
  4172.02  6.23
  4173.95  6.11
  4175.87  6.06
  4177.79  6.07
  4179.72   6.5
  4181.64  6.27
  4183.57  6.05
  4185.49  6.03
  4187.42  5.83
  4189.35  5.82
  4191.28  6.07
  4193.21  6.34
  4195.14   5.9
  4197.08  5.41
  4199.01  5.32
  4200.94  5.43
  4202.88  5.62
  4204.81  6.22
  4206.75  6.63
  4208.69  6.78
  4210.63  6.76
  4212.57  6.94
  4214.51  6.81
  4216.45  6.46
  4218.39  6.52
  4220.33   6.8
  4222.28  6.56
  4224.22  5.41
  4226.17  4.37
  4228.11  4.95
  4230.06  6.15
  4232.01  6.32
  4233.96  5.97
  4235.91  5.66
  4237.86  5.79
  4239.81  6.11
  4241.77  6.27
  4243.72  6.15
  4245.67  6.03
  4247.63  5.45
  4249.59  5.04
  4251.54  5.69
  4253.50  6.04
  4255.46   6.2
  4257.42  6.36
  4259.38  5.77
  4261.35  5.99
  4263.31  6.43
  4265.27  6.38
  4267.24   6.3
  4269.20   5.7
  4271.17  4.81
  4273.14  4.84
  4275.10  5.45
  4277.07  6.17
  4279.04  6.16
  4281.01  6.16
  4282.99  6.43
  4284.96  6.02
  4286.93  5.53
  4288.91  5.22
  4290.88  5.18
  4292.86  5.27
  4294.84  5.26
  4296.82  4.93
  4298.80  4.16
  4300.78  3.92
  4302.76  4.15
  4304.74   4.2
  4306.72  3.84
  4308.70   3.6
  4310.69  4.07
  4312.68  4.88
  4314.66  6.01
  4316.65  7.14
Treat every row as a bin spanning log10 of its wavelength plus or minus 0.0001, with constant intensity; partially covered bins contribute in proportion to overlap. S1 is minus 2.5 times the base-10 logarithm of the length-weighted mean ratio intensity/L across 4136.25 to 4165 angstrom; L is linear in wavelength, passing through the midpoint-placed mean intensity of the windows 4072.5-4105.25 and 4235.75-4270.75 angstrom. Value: -0.07 mag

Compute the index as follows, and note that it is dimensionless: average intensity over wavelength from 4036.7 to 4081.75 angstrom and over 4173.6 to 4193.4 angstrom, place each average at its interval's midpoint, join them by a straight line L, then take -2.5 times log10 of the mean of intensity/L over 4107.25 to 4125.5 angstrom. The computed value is -0.116 mag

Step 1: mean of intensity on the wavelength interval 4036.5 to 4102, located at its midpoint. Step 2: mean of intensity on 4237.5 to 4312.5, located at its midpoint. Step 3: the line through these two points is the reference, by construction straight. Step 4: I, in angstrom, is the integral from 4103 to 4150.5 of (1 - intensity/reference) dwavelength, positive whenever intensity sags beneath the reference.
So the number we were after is -4.2 angstrom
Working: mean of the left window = 5.98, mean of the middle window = 6.34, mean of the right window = 5.44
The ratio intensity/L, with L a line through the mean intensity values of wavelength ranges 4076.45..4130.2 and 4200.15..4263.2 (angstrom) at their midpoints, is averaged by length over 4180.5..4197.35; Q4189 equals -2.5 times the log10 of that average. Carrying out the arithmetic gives 0.02 mag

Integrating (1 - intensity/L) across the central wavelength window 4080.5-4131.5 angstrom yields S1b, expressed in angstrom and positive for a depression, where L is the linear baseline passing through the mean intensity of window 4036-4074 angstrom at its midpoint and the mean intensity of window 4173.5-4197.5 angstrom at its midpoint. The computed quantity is -3.53 angstrom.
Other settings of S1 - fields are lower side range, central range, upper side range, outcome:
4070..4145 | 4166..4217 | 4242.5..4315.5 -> -0.07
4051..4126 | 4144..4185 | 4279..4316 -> -0.12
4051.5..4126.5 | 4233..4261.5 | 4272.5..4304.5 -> -0.08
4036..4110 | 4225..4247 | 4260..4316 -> -0.07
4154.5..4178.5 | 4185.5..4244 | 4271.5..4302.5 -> 0.00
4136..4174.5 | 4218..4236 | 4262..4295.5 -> 0.03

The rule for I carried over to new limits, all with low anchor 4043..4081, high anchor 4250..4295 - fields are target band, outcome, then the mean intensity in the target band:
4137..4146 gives -0.52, 6.11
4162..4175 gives -1.79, 6.57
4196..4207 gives 0.13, 5.72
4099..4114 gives -0.52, 5.97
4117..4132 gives -1.56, 6.37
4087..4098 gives -1.72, 6.67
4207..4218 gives -1.79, 6.73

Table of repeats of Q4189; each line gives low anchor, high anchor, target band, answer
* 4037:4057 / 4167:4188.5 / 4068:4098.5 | -0.02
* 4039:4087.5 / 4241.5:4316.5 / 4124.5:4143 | -0.09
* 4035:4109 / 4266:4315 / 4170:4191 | -0.11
